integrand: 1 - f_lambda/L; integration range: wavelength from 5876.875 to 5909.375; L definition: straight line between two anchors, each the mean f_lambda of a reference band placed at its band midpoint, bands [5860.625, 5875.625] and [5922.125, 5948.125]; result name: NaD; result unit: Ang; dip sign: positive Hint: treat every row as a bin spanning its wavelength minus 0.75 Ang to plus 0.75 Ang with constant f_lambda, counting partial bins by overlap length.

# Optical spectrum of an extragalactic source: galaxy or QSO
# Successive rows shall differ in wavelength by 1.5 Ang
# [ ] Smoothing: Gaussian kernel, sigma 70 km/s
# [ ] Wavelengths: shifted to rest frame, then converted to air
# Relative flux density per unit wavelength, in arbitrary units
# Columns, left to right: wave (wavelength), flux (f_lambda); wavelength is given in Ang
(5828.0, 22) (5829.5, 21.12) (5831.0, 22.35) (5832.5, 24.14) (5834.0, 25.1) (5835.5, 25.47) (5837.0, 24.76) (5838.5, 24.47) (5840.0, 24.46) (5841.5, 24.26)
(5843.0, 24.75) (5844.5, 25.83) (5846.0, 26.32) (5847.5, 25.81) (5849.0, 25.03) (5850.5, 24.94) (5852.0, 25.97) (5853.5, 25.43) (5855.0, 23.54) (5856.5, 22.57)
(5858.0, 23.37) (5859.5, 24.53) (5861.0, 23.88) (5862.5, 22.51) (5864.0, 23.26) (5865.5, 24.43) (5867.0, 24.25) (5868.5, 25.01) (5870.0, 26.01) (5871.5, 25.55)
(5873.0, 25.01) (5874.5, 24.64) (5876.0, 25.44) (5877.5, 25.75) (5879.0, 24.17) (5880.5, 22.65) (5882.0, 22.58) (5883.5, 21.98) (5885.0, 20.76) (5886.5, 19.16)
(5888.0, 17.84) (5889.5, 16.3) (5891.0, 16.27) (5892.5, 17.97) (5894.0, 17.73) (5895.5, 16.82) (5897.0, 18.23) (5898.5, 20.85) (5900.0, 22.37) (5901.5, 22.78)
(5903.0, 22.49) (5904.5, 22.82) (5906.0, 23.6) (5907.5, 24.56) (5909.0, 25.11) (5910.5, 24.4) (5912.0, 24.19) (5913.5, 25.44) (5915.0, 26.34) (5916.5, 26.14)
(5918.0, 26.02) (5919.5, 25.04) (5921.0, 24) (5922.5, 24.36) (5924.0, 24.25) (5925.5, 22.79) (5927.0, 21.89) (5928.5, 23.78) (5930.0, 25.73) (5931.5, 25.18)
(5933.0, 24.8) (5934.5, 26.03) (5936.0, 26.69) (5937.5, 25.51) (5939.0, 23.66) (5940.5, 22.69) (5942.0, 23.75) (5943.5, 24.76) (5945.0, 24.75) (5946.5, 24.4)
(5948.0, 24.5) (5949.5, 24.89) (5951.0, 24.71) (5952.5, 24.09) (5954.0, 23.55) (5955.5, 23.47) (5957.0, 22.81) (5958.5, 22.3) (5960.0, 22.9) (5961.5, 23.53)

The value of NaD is 4.6 Ang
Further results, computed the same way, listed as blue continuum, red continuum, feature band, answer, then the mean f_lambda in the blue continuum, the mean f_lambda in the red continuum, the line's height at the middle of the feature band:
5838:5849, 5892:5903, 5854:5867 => -0.1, 25.1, 19.8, 23.4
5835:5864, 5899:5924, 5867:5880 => -0.3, 24.6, 24.3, 24.5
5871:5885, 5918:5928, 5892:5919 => 1.4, 24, 23.9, 23.9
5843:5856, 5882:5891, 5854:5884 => -2.8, 25.3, 19.2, 22.1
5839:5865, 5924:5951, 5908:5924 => -0.4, 24.5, 24.5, 24.5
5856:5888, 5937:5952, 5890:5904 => 2.5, 23.6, 24.3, 23.8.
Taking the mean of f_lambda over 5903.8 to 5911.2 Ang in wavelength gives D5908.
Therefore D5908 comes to 24.1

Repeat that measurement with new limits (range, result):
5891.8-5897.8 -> 17.7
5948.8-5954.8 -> 24.3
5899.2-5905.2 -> 22.6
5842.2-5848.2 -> 25.7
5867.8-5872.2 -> 25.5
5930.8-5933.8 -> 25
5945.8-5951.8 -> 24.6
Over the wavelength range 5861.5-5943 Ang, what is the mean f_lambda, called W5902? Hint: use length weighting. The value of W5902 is 23.2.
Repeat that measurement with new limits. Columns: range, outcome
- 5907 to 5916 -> 25.1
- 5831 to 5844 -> 24.6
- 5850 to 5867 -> 24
